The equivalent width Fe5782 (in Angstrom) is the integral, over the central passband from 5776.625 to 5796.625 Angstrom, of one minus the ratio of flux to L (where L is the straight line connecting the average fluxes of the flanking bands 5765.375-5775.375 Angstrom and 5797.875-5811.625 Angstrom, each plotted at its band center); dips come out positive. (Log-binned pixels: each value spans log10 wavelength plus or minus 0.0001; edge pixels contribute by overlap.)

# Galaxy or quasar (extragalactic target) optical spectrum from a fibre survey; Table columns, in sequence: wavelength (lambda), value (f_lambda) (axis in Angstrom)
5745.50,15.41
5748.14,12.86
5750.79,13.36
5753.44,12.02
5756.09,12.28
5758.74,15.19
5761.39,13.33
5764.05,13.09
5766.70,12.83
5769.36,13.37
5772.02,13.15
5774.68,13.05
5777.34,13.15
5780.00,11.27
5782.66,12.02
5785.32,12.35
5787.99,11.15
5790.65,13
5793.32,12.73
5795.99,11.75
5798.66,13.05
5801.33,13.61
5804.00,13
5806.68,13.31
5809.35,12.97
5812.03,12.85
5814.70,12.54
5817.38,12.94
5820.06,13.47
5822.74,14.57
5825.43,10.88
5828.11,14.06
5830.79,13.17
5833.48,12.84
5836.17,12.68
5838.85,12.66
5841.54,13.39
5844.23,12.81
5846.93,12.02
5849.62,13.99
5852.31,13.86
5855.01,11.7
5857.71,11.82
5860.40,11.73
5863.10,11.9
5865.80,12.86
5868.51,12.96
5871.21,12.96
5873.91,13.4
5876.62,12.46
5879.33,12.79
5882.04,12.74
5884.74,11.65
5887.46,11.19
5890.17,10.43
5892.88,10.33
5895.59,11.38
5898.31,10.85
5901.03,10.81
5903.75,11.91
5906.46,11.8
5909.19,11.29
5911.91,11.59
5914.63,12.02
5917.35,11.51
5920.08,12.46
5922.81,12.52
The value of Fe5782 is 1.5 Angstrom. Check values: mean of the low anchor 13.1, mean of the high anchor 13.2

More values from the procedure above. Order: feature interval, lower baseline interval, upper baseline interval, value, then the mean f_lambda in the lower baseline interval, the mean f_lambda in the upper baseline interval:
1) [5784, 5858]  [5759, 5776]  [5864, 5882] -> 1.22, 13.3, 12.9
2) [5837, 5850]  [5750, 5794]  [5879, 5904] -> -1.07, 12.8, 11.3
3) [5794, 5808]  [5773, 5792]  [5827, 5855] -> -0.43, 12.3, 13.1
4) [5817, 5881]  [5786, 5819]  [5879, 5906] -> -4.24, 12.7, 11.4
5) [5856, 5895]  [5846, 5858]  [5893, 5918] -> 0.35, 12.8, 11.4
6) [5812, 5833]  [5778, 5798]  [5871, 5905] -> -1.91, 12.1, 11.7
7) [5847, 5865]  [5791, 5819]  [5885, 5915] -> -0.72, 12.9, 11.2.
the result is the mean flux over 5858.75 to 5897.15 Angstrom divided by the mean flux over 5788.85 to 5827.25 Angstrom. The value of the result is 0.93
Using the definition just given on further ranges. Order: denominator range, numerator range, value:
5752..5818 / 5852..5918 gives 0.93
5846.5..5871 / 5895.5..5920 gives 0.92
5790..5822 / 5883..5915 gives 0.87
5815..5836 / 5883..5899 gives 0.84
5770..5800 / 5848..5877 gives 1.02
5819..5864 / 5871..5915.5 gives 0.91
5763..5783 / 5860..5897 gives 0.94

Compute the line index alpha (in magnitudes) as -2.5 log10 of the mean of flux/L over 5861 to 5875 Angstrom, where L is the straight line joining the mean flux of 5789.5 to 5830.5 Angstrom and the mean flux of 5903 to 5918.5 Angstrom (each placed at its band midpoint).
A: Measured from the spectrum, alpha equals -0.04 mag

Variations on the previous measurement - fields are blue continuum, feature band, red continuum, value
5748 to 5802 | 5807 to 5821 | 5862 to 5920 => -0.043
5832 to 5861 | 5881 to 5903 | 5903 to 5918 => 0.077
